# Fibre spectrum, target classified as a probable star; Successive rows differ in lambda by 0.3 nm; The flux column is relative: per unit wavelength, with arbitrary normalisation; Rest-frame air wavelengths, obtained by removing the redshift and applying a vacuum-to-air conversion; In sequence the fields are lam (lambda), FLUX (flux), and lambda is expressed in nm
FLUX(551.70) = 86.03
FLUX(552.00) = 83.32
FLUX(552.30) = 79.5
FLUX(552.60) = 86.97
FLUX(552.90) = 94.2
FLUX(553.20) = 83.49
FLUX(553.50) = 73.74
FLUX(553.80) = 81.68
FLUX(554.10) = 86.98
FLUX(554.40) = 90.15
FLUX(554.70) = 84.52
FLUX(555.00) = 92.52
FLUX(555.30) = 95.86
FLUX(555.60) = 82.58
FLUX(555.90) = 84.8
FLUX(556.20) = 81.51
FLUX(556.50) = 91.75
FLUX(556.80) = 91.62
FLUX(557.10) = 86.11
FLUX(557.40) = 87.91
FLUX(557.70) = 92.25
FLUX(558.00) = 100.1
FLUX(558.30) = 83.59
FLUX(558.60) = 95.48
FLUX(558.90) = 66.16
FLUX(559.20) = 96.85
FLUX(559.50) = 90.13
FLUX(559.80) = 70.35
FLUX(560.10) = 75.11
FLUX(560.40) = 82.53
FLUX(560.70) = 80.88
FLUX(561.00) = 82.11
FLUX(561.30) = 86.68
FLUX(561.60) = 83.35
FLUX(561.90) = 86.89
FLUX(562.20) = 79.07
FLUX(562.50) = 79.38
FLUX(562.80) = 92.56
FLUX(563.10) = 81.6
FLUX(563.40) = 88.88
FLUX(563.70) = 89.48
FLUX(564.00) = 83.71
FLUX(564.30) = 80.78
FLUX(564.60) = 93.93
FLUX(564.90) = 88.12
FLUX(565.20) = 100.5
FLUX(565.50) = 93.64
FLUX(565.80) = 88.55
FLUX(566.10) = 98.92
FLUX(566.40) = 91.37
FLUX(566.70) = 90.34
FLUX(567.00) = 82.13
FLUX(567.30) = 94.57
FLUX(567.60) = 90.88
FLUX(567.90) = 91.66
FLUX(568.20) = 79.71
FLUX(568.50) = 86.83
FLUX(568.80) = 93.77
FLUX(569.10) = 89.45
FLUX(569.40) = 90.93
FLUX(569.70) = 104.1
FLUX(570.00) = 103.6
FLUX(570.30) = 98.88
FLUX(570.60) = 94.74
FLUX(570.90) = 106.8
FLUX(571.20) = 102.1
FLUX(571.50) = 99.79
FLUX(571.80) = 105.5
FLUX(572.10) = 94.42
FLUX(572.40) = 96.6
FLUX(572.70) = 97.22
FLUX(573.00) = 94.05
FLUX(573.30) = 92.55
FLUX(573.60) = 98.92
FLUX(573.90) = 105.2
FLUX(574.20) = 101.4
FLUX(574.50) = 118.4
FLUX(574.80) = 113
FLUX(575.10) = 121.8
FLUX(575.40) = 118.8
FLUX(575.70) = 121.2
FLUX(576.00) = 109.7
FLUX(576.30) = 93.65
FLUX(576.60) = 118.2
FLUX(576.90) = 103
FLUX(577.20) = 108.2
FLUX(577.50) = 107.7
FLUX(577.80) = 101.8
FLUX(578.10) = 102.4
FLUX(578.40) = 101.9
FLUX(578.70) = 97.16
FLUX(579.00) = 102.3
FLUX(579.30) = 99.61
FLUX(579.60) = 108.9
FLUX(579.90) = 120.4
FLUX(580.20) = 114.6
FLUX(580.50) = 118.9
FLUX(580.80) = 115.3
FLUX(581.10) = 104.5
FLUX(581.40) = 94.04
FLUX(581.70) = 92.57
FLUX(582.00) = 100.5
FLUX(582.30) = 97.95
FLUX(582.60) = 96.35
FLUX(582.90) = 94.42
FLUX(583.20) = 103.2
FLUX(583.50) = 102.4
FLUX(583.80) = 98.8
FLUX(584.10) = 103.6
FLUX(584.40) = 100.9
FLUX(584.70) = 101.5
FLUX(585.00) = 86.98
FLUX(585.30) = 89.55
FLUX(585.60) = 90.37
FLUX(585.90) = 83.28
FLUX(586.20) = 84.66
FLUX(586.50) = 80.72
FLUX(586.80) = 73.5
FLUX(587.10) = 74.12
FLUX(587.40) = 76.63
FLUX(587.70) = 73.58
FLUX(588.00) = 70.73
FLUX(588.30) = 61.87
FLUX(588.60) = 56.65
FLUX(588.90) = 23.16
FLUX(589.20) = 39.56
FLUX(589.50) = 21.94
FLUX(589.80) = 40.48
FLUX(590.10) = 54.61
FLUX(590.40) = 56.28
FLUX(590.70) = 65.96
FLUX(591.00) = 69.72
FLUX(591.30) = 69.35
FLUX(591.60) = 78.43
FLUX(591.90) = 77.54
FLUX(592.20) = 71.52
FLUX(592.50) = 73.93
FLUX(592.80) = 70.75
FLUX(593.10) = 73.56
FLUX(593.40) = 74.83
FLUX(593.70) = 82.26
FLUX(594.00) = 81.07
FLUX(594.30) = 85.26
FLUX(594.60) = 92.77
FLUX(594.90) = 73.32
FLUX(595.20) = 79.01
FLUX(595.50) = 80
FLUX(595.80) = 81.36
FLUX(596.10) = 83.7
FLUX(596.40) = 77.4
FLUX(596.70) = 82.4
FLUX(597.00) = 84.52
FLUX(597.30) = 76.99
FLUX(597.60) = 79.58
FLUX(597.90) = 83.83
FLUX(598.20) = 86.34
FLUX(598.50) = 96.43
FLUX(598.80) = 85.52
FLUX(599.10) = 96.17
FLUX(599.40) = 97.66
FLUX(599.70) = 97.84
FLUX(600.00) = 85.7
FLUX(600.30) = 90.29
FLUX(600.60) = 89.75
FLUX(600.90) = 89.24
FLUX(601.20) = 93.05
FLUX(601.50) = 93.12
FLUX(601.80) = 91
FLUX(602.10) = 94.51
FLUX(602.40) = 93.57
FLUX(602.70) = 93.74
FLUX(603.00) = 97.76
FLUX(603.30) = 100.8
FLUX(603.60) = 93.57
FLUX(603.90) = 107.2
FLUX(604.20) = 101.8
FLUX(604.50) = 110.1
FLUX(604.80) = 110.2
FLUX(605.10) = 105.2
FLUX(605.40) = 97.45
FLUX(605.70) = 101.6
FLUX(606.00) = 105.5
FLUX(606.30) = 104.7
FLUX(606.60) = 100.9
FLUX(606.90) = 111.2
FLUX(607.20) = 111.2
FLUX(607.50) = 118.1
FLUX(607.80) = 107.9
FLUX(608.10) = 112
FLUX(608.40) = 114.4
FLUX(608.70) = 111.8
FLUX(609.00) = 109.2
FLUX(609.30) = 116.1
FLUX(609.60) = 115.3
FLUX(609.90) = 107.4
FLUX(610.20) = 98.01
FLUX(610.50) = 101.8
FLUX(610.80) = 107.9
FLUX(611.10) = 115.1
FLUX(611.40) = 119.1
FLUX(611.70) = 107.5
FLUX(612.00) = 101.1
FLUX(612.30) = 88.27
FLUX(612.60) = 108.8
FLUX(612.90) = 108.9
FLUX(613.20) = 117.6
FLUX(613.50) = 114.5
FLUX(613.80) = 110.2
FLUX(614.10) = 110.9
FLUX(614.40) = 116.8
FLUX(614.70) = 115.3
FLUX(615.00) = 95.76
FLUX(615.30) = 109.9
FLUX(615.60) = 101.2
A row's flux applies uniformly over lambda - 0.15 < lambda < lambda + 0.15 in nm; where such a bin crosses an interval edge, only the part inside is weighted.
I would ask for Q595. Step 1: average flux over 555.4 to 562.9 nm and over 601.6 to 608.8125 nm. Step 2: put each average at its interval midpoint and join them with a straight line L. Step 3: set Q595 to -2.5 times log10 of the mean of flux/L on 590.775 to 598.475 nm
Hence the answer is 0.25 mag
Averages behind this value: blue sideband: 85.2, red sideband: 104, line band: 78.9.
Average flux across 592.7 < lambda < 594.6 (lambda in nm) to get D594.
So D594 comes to 79.3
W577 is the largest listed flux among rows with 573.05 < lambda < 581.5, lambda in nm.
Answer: 121.8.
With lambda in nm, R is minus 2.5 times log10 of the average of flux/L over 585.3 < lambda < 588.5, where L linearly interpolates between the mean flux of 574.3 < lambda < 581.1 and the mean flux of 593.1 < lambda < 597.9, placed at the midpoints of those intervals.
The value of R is 0.22 mag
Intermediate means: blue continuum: 110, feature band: 77.2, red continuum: 80.8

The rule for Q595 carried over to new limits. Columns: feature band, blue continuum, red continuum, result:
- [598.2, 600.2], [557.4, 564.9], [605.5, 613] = 0.12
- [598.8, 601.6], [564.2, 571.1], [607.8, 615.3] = 0.14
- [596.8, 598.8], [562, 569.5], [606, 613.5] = 0.22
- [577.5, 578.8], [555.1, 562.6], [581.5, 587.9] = -0.14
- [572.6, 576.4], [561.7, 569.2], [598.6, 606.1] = -0.18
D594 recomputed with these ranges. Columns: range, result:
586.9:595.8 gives 67.5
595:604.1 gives 89.4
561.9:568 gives 88.9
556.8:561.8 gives 85.2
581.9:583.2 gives 97.9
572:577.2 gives 106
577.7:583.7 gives 103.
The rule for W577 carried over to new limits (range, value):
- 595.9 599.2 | 96.43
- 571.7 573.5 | 105.5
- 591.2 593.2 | 78.43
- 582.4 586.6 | 103.6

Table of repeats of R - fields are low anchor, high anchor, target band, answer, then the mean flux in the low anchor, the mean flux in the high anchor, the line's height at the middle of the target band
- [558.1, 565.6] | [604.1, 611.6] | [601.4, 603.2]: 0.13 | 85.3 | 109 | 106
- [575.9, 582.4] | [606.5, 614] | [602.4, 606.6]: 0.07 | 105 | 109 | 109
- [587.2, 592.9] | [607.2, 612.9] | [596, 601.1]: -0.08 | 60.7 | 109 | 81.2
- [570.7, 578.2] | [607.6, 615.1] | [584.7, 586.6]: 0.22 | 105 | 109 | 107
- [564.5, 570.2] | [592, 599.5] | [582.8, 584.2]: -0.17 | 92.3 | 81.9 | 86.4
